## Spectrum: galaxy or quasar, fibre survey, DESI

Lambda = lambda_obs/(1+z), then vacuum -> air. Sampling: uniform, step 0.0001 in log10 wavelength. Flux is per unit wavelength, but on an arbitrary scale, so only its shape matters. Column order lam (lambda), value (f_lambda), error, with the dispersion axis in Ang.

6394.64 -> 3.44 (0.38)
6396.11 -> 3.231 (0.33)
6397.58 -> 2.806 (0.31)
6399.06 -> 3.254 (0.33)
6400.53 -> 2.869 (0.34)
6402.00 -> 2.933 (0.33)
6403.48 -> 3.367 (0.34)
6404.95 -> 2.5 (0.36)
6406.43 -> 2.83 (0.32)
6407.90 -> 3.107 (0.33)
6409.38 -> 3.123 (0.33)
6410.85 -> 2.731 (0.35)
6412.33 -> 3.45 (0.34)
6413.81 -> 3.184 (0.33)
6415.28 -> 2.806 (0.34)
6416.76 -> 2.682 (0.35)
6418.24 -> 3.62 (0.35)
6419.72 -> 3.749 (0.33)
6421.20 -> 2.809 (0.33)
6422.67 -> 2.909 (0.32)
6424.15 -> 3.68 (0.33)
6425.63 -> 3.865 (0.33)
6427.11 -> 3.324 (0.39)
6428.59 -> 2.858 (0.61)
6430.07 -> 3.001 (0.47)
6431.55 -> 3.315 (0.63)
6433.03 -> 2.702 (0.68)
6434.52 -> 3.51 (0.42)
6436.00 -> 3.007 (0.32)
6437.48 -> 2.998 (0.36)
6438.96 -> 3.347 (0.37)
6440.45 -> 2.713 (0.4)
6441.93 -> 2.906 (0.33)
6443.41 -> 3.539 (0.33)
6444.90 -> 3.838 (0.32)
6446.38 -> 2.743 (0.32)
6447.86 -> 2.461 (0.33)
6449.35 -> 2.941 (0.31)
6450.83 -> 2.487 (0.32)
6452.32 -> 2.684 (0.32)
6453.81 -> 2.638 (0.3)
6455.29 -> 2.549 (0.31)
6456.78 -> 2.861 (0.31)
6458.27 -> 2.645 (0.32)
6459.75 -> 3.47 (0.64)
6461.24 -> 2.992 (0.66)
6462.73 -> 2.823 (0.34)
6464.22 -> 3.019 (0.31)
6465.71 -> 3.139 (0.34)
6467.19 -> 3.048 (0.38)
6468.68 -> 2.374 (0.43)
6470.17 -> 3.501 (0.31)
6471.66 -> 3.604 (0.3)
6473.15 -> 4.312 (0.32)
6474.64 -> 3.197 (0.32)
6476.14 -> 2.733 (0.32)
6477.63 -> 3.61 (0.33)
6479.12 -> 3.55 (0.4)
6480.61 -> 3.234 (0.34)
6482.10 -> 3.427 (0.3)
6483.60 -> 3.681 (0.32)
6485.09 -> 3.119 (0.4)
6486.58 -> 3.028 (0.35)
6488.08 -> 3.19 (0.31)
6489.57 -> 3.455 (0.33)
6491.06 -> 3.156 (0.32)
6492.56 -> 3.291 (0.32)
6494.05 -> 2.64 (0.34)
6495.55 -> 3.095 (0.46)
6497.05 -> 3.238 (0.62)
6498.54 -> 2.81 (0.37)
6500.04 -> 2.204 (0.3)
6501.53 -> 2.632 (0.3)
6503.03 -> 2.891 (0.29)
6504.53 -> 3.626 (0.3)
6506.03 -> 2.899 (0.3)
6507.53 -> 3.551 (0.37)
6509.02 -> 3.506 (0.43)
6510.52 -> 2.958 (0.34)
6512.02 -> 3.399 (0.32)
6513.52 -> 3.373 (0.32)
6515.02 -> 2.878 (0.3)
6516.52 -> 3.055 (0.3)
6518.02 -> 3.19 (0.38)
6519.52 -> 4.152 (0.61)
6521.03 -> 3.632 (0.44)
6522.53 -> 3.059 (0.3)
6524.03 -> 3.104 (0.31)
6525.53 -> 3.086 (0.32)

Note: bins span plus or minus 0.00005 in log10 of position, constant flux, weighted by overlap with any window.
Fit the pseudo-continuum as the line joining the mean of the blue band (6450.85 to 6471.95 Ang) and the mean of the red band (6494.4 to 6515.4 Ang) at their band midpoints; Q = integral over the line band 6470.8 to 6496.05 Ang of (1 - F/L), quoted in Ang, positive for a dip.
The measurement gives -2.69 Ang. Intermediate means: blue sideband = 2.92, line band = 3.32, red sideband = 3.07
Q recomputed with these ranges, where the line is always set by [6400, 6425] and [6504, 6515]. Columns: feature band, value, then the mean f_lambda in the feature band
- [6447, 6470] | 2.6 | 2.83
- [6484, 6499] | 0.6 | 3.12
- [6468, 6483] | -0.7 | 3.36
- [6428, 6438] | 0.2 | 3.06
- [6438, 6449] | 0.3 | 3.07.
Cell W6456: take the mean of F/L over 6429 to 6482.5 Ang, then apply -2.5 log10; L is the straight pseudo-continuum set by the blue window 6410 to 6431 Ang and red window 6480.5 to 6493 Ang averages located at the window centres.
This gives 0.06 mag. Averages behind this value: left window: 3.19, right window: 3.29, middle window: 3.08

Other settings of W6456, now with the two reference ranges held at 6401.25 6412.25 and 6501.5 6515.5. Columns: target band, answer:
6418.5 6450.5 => -0.041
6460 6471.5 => 0.024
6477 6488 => -0.073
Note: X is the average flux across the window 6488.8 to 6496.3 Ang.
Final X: 3.13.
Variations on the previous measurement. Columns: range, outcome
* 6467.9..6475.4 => 3.39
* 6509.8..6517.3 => 3.13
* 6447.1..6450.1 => 2.7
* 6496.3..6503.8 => 2.76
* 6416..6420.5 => 3.34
